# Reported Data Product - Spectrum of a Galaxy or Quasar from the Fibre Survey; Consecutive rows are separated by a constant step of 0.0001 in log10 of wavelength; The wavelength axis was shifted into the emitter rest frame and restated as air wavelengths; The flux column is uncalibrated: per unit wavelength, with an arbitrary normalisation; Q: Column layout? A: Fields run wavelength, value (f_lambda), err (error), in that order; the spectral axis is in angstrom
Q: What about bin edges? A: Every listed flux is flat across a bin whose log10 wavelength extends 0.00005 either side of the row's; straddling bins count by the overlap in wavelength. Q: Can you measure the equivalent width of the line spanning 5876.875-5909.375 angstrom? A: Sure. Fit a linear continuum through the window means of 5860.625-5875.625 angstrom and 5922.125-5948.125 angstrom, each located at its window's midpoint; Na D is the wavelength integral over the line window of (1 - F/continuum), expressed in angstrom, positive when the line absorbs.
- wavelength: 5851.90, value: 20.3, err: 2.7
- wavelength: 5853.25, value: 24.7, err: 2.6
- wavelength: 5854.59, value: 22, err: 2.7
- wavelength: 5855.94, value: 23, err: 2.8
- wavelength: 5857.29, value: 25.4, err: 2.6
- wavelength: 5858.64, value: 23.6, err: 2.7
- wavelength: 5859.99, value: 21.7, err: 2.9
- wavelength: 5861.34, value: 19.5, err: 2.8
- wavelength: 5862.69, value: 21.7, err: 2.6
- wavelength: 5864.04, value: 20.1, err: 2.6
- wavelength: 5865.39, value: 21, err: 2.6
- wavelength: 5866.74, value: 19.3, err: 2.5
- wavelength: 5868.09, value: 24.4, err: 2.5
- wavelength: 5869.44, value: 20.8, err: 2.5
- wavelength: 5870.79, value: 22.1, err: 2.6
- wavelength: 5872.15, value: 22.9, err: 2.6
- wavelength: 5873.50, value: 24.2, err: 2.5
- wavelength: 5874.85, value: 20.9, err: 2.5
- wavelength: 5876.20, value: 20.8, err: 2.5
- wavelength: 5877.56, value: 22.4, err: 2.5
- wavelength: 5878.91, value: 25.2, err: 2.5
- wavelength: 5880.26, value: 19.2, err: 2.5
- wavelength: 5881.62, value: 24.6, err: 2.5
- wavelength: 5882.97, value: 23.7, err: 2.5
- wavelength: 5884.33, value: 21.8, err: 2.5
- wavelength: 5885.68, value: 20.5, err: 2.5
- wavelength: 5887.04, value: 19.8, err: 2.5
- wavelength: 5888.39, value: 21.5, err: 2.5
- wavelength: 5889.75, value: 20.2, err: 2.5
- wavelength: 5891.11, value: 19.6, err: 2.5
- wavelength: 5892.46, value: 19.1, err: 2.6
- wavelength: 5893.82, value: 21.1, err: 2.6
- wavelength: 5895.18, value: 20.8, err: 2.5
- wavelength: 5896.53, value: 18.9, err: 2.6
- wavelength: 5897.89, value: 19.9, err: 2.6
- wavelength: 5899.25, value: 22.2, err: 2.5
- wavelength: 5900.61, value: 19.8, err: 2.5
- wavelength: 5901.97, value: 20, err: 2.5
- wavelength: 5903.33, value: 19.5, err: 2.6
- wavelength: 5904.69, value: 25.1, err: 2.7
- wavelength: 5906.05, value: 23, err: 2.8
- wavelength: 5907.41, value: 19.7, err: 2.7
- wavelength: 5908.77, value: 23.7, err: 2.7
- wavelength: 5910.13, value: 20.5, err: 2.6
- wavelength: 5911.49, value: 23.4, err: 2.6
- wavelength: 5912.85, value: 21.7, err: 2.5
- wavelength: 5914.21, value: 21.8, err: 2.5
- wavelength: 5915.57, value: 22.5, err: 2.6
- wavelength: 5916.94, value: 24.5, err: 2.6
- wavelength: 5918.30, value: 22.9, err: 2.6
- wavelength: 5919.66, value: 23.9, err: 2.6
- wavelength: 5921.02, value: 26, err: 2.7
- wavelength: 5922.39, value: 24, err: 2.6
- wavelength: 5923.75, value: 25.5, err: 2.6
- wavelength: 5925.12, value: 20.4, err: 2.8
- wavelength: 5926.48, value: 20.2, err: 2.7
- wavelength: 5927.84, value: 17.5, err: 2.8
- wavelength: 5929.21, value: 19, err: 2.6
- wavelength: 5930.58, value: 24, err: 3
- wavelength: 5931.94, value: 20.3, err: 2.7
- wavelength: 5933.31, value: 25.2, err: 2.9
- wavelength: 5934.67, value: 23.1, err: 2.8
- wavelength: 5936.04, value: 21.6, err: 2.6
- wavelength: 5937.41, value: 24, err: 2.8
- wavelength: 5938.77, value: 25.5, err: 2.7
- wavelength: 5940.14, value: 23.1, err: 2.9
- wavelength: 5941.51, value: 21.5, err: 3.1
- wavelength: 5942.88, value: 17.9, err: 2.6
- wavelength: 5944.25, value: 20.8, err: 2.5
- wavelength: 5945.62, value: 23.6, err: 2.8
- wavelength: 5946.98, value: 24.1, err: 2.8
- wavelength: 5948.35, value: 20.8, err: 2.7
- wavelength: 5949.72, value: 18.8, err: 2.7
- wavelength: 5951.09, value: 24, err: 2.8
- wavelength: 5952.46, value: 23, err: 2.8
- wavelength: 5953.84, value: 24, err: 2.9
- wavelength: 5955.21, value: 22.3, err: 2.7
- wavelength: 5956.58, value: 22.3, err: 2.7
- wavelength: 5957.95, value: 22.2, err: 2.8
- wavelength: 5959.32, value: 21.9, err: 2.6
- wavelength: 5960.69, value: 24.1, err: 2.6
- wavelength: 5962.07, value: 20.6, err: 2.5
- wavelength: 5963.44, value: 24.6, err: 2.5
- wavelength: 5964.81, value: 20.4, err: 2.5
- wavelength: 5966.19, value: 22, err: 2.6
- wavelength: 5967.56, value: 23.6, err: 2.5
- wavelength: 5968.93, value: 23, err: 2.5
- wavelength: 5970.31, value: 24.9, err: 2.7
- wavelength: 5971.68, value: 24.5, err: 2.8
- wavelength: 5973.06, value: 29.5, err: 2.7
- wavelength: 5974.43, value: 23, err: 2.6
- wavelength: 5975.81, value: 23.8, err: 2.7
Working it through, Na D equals 0.7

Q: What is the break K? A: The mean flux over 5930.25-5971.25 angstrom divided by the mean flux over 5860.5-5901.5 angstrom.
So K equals 1.06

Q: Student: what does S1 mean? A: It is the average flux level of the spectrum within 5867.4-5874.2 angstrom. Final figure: 22.9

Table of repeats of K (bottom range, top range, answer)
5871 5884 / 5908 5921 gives 1.01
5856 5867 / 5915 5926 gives 1.09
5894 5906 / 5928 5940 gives 1.08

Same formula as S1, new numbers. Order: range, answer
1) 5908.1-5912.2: 22.5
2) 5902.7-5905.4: 22.4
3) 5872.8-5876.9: 22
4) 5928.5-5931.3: 21.4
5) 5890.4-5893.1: 19.4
